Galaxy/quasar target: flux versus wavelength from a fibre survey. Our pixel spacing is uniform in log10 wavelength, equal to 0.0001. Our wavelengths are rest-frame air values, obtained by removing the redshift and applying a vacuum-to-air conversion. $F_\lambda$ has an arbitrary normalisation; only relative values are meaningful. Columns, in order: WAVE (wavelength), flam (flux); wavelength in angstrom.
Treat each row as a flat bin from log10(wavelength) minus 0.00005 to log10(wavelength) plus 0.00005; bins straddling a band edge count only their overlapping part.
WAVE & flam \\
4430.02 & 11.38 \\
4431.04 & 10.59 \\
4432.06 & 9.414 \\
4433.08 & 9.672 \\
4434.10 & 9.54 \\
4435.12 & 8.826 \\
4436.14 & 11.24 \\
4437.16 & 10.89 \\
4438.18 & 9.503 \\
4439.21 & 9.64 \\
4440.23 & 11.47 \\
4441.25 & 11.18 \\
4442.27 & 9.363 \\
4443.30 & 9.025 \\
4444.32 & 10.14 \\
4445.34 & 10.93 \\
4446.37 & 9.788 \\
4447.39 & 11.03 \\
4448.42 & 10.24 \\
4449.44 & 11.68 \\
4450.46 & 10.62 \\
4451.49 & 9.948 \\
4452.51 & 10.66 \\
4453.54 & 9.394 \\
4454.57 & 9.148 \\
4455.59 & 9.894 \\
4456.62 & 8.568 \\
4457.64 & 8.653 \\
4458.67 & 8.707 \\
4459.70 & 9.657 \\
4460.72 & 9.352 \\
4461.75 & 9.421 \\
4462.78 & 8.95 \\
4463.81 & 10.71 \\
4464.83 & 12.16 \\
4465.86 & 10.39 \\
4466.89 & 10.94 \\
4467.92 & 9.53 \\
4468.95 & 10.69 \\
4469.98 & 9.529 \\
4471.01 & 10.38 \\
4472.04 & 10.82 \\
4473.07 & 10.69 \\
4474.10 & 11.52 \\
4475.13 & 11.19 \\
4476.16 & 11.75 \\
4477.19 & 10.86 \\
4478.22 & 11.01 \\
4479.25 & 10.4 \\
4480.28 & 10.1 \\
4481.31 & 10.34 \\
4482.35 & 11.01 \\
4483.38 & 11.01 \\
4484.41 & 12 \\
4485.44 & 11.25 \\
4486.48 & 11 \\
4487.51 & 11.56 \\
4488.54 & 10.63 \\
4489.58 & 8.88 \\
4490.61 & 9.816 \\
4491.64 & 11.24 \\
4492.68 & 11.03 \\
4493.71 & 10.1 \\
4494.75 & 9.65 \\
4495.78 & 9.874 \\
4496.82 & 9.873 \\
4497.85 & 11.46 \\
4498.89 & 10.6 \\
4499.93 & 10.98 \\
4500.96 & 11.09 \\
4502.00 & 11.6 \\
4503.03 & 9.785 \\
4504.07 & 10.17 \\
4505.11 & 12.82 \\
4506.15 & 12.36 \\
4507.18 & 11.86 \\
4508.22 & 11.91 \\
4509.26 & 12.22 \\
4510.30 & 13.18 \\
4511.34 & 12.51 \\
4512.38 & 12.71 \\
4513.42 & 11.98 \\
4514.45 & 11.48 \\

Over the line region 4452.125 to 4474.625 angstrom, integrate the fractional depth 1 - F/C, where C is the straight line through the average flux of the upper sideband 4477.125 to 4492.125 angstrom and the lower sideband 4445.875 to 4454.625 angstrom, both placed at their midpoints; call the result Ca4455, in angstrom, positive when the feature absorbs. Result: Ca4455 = 1.1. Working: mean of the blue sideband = 10.3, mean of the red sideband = 10.7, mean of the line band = 9.98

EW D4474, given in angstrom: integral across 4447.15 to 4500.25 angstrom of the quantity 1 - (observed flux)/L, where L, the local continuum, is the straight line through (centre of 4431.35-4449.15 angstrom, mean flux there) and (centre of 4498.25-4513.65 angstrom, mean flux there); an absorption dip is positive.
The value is 2.60 angstrom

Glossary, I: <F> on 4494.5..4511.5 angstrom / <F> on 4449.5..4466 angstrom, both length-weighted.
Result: 1.15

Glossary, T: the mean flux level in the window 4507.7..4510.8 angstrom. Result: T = 12.4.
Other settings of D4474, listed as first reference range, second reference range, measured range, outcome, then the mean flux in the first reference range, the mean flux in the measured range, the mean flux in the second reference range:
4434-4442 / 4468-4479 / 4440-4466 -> 1.19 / 10.3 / 10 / 10.8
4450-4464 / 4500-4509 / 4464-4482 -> -1.00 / 9.51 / 10.7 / 11.5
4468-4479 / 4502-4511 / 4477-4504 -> 1.55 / 10.8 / 10.7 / 11.8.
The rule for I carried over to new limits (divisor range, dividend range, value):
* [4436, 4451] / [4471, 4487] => 1.05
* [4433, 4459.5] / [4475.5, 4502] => 1.07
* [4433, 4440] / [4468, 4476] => 1.07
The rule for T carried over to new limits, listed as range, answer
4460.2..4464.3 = 9.6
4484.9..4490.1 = 10.7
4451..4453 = 10.3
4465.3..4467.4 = 10.7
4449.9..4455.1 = 9.97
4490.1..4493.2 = 10.7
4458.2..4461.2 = 9.26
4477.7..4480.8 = 10.5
